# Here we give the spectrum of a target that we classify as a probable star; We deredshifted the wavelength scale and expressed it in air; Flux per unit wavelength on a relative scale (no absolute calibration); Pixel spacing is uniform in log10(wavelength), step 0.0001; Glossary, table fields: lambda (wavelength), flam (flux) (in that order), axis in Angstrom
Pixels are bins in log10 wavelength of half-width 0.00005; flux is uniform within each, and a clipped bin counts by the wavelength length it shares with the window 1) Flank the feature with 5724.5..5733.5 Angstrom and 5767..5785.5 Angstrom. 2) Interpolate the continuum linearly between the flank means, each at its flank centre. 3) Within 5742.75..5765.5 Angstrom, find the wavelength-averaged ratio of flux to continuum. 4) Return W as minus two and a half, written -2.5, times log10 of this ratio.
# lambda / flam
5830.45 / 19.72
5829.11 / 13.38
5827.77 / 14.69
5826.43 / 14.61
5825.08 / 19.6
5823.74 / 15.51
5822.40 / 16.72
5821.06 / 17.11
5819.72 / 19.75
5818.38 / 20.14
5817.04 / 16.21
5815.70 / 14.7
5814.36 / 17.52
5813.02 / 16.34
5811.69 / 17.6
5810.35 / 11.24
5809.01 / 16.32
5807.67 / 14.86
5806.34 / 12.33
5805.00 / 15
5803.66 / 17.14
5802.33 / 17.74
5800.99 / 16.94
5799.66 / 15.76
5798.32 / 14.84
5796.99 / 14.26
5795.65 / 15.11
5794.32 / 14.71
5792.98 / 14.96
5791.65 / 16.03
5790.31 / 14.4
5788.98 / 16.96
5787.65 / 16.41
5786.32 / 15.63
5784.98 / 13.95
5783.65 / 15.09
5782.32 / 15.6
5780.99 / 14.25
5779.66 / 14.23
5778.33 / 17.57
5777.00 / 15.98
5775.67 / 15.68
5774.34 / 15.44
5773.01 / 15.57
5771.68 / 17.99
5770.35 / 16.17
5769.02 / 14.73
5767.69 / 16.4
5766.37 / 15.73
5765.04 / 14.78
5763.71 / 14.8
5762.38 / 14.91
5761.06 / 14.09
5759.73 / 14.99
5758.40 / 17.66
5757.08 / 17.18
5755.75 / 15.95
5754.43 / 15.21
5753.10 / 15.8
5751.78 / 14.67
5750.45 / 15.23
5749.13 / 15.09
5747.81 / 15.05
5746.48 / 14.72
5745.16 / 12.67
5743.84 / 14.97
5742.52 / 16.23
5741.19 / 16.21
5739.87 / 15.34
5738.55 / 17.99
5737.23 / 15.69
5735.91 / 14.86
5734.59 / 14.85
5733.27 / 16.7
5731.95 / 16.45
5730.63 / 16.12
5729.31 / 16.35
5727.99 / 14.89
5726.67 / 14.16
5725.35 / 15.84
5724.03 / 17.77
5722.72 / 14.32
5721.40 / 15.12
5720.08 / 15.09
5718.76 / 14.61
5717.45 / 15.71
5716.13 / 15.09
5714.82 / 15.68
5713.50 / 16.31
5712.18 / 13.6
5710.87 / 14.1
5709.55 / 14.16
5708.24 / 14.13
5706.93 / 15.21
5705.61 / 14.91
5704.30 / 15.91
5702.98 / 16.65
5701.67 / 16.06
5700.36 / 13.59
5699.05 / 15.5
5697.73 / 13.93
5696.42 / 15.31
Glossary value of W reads 0.036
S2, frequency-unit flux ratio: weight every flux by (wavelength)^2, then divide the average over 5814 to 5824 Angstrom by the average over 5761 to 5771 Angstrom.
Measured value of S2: 1.15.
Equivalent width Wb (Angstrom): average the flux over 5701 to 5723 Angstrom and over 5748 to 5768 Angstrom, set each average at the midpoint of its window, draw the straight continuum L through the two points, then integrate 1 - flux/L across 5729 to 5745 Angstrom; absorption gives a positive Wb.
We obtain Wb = -0.6 Angstrom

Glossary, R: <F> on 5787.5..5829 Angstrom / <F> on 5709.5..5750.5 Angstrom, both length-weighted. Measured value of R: 1.04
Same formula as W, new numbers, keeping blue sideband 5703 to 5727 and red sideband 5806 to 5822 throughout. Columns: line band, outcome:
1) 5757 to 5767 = 0.02 mag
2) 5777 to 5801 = 0.04 mag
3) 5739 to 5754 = 0.03 mag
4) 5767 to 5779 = -0.02 mag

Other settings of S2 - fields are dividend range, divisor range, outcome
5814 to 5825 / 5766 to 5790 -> 1.12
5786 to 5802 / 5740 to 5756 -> 1.04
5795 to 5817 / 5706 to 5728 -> 1.06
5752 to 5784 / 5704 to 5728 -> 1.06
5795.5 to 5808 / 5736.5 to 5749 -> 1.02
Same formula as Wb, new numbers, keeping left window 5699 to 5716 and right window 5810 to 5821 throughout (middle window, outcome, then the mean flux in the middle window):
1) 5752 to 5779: 0.4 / 15.8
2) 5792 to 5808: 1.2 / 15.3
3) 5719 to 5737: -0.2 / 15.6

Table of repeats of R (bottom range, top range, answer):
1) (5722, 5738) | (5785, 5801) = 0.98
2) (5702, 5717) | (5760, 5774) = 1.03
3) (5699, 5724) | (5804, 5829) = 1.06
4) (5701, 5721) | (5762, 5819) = 1.03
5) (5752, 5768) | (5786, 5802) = 1.00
